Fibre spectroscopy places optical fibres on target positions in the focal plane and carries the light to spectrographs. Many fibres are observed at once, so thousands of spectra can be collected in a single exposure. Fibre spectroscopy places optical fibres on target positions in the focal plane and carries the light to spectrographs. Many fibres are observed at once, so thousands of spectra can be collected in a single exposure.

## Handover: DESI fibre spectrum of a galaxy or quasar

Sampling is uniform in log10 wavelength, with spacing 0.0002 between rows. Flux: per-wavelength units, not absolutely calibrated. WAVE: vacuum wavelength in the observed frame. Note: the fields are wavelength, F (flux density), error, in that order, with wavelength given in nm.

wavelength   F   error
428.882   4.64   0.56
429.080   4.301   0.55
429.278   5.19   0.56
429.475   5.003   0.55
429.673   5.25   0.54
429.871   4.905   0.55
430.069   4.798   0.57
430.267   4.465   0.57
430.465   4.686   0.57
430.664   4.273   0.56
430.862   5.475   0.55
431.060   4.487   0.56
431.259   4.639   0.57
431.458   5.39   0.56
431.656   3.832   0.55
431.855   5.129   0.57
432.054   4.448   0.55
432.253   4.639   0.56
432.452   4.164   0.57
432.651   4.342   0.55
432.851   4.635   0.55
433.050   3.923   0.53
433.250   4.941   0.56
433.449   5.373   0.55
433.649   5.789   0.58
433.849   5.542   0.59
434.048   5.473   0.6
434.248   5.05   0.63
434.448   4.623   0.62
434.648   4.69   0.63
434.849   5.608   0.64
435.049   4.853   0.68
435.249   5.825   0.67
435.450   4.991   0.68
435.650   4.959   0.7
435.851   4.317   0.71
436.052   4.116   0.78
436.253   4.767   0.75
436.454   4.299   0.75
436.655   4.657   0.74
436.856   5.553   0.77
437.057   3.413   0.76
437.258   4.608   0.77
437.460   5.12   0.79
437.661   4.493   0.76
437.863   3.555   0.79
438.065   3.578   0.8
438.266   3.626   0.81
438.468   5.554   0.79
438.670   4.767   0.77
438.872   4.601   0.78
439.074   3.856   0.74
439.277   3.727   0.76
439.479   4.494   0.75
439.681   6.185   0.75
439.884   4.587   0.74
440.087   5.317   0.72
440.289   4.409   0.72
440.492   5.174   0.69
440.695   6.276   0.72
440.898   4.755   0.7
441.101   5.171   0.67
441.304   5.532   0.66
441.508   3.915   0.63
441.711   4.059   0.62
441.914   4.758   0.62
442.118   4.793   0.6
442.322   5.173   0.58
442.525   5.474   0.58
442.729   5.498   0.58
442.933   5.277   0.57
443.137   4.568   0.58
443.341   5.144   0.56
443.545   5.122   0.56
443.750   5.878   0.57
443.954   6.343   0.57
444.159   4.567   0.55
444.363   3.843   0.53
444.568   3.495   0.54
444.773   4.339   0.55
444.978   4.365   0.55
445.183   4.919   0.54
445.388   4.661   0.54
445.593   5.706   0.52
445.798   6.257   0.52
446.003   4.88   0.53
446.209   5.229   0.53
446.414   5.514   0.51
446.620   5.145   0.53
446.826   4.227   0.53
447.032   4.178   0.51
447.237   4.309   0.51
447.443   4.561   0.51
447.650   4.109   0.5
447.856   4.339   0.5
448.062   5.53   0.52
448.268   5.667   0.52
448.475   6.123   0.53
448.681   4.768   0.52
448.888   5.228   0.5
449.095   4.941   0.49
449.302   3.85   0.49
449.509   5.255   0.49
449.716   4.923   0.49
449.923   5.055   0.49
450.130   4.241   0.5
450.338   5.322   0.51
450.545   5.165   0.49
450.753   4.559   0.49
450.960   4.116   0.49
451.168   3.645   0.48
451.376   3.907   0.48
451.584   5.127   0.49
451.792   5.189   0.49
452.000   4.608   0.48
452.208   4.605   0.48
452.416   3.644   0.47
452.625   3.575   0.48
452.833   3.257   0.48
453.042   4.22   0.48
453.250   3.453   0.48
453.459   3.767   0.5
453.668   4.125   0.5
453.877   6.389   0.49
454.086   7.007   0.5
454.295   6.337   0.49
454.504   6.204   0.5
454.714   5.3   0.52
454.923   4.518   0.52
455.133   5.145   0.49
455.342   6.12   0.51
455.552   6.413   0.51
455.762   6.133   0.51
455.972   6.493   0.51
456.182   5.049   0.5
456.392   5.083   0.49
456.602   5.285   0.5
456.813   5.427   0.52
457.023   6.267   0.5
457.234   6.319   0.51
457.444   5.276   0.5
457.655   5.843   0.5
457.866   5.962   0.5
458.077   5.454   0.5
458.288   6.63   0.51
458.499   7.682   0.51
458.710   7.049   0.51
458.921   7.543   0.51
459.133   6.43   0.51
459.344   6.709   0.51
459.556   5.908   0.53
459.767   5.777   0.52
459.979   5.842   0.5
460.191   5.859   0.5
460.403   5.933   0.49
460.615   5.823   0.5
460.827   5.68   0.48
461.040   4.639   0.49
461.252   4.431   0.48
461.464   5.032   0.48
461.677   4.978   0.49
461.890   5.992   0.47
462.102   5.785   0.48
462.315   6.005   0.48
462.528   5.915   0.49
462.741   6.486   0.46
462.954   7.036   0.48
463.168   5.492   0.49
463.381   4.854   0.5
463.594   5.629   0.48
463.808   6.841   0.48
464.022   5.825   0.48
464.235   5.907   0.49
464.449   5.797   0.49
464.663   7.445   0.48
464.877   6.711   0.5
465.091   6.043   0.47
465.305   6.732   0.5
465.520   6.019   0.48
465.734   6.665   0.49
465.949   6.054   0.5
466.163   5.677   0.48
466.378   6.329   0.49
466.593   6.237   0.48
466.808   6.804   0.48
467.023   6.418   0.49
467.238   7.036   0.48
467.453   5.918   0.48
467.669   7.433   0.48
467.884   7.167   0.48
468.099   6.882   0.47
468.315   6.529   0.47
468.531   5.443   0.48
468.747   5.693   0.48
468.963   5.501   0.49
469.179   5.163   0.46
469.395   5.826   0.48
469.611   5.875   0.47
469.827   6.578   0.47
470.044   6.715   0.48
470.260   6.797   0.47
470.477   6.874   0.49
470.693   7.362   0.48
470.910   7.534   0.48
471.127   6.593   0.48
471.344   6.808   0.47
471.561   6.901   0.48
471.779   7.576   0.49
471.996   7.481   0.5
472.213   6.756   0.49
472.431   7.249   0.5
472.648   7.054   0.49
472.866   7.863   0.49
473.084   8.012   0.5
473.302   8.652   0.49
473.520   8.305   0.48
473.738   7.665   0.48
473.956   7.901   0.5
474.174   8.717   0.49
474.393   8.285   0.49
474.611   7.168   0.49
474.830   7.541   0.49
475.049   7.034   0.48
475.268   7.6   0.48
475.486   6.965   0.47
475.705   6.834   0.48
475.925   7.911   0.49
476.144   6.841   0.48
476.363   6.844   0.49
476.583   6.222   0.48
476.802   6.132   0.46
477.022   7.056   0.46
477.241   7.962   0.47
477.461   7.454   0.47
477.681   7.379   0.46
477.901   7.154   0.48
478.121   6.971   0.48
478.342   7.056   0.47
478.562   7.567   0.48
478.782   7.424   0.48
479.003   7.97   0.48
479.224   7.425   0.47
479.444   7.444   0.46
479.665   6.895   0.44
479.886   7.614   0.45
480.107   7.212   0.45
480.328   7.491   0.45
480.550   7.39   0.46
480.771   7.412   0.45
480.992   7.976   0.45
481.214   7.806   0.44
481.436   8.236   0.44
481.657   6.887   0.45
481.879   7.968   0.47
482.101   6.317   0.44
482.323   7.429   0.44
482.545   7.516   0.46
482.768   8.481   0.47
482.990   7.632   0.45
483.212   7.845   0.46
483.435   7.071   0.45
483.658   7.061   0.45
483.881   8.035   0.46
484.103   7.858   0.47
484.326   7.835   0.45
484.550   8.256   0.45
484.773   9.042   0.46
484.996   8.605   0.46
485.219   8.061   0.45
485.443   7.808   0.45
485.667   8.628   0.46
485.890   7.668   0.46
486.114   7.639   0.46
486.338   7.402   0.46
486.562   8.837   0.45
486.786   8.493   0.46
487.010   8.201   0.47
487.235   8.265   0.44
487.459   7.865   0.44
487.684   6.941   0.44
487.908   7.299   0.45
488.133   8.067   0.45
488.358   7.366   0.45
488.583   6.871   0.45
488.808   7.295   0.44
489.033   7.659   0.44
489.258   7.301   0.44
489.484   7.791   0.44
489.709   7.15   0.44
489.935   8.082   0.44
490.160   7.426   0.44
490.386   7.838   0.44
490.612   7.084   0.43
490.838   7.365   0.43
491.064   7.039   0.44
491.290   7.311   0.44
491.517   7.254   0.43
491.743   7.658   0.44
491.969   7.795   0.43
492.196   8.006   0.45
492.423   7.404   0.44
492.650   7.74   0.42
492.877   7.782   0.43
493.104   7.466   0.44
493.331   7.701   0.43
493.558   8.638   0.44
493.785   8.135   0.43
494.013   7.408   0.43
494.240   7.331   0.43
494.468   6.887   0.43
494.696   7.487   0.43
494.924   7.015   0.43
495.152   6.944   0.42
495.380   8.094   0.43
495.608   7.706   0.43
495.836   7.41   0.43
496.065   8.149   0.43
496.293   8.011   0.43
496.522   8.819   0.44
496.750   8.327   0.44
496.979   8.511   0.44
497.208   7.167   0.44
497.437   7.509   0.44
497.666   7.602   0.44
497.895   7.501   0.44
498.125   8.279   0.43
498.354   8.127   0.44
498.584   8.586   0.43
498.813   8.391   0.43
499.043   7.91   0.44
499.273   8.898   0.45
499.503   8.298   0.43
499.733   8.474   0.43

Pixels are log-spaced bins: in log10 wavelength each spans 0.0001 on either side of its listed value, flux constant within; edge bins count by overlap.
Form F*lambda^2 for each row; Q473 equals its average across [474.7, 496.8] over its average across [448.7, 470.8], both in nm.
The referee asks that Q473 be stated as 1.5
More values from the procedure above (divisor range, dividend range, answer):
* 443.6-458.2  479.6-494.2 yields 1.79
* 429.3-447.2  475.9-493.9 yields 1.93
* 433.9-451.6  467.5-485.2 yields 1.76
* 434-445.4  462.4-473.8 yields 1.57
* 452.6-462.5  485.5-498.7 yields 1.58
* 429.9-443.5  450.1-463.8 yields 1.25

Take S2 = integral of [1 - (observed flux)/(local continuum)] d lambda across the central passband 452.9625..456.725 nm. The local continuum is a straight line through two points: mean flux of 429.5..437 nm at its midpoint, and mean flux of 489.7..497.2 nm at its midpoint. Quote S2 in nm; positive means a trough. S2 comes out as 0.29 nm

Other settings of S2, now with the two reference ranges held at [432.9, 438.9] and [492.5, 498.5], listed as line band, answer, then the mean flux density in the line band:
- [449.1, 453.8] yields 0.99 nm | 4.37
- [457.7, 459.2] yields -0.19 nm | 6.65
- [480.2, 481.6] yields -0.13 nm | 7.68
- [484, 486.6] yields -0.31 nm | 8.12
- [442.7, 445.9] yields 0.12 nm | 4.99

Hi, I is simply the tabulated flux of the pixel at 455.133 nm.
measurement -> 5.145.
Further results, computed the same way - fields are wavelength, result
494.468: 6.887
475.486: 6.965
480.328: 7.491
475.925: 7.911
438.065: 3.578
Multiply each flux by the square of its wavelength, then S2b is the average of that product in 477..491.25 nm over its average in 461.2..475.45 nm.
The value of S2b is 1.2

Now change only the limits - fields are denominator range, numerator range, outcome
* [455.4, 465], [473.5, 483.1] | 1.34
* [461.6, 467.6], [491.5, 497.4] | 1.42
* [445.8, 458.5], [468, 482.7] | 1.56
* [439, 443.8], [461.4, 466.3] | 1.35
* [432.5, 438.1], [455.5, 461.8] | 1.37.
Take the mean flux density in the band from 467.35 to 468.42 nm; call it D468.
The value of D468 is 6.79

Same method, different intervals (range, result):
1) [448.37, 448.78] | 5.45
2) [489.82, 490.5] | 7.78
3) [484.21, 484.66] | 8.03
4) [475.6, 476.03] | 7.36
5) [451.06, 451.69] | 4.23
